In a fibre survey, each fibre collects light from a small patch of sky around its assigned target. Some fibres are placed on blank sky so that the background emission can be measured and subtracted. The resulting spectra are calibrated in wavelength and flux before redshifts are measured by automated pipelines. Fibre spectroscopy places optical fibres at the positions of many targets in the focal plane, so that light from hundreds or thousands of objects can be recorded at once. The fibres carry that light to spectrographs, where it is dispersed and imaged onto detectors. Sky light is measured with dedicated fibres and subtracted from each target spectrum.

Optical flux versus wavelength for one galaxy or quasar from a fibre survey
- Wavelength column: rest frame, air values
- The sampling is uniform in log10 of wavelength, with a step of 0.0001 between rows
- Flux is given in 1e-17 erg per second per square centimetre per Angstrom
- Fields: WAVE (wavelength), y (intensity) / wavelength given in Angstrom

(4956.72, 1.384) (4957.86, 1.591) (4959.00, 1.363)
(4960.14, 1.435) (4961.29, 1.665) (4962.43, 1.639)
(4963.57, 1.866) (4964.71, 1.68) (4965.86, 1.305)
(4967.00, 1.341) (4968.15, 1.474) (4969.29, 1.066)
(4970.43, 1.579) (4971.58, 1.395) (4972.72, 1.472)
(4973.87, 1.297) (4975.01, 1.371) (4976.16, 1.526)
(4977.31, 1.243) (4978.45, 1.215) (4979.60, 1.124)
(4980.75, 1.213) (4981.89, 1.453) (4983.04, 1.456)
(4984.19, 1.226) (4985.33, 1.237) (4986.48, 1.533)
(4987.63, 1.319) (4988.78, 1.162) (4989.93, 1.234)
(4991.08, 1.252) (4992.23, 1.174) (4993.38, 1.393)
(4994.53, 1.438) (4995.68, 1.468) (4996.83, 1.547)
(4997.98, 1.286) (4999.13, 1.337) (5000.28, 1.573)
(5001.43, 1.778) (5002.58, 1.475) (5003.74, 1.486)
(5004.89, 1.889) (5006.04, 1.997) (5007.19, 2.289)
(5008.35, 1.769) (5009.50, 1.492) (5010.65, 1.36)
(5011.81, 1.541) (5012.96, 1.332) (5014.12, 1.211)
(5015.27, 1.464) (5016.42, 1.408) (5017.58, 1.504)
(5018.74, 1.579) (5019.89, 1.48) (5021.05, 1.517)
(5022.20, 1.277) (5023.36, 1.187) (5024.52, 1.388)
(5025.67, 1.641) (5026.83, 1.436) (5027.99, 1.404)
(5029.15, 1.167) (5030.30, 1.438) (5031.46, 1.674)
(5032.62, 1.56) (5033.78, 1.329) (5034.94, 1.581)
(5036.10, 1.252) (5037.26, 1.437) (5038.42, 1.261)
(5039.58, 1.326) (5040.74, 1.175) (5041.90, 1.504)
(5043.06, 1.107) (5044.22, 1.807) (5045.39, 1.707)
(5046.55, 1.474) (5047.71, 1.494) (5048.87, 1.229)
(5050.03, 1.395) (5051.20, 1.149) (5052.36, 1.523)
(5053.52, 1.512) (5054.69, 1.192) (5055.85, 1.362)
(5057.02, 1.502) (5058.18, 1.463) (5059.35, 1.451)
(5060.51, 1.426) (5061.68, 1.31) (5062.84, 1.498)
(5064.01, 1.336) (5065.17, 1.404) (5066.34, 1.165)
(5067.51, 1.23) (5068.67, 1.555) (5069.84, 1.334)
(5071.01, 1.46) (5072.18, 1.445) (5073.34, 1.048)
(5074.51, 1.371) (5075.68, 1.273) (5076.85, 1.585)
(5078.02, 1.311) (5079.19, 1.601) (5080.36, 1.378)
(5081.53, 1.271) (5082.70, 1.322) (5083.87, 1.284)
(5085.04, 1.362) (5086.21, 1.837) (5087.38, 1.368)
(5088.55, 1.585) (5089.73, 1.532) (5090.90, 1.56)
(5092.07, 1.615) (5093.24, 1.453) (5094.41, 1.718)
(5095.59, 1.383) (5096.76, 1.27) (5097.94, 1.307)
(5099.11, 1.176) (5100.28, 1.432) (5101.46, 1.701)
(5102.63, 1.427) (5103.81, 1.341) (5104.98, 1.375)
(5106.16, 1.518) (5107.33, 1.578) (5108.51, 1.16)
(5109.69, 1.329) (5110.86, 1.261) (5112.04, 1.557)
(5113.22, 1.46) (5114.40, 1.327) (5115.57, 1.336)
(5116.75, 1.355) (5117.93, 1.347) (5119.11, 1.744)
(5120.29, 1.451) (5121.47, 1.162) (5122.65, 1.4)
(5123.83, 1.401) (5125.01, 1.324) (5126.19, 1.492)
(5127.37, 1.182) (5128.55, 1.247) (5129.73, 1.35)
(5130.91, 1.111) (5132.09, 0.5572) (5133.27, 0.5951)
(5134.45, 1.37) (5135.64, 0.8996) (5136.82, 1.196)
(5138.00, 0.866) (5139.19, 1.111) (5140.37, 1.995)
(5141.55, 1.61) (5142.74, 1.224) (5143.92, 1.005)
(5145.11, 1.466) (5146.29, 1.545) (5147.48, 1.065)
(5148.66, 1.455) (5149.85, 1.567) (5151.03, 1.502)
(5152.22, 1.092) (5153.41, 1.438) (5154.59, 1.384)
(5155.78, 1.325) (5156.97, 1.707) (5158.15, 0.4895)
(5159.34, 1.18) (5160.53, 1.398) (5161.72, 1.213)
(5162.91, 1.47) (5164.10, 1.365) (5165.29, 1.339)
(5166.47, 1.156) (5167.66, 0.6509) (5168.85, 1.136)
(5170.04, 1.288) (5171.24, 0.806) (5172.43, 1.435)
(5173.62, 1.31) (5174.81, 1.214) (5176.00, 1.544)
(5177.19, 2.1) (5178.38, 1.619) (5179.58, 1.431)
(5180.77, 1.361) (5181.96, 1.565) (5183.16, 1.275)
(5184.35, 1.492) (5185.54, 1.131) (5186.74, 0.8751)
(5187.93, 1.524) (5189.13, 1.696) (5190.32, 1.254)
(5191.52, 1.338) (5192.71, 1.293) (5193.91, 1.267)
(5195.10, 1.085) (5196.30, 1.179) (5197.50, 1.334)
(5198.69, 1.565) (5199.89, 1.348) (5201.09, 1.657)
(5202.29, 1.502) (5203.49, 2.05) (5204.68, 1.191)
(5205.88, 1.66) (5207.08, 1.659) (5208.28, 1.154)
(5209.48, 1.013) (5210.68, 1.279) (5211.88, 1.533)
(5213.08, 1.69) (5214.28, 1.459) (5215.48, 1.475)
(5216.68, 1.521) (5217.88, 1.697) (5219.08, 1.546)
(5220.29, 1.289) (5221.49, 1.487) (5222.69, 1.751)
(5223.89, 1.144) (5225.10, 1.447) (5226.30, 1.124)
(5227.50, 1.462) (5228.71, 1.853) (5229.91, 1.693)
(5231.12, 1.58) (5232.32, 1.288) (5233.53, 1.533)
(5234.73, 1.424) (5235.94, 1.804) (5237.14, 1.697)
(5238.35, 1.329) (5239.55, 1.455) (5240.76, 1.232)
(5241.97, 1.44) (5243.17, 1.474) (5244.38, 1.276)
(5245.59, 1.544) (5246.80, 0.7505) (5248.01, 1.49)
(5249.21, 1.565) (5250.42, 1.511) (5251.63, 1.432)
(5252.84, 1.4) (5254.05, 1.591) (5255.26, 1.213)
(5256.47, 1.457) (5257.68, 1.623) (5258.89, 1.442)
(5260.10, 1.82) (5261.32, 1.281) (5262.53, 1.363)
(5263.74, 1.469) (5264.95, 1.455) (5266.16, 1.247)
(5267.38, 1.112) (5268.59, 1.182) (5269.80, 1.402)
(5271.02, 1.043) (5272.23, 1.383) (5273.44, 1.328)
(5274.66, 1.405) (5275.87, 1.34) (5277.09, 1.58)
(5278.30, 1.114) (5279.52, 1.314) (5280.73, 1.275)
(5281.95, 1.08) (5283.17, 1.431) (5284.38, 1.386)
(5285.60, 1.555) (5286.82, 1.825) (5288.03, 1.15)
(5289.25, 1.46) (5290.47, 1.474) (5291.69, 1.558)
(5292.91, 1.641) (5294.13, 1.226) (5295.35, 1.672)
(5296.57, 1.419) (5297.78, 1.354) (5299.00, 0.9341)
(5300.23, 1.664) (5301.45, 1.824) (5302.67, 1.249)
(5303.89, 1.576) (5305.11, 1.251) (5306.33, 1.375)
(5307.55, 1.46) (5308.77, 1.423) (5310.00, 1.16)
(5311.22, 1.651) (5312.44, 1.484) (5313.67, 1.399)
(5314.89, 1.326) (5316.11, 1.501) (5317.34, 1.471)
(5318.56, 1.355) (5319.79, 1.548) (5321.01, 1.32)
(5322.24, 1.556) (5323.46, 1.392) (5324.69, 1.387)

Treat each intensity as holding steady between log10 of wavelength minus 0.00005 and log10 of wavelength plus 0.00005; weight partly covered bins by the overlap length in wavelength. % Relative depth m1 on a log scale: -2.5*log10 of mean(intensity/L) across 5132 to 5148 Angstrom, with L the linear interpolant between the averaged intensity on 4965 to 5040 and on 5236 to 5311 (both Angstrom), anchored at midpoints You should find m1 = 0.18 mag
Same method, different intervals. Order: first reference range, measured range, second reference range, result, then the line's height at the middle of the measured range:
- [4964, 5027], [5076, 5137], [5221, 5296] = 0.05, 1.43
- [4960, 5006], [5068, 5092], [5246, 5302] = -0.01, 1.41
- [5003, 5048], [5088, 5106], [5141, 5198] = -0.04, 1.4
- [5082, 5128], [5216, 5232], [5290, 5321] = -0.05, 1.43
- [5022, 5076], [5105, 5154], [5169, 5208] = 0.07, 1.4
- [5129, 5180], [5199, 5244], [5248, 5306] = -0.11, 1.34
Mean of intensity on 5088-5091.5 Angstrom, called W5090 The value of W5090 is 1.56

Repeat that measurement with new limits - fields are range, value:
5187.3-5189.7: 1.6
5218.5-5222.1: 1.44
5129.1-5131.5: 1.23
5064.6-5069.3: 1.34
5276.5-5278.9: 1.35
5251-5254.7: 1.47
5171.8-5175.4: 1.32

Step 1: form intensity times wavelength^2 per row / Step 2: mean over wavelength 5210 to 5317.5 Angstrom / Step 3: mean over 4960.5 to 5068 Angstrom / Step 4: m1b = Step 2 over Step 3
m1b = 1.1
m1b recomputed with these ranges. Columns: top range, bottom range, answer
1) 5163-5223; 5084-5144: 1.06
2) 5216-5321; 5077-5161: 1.12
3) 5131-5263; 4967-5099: 1.03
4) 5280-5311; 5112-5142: 1.18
